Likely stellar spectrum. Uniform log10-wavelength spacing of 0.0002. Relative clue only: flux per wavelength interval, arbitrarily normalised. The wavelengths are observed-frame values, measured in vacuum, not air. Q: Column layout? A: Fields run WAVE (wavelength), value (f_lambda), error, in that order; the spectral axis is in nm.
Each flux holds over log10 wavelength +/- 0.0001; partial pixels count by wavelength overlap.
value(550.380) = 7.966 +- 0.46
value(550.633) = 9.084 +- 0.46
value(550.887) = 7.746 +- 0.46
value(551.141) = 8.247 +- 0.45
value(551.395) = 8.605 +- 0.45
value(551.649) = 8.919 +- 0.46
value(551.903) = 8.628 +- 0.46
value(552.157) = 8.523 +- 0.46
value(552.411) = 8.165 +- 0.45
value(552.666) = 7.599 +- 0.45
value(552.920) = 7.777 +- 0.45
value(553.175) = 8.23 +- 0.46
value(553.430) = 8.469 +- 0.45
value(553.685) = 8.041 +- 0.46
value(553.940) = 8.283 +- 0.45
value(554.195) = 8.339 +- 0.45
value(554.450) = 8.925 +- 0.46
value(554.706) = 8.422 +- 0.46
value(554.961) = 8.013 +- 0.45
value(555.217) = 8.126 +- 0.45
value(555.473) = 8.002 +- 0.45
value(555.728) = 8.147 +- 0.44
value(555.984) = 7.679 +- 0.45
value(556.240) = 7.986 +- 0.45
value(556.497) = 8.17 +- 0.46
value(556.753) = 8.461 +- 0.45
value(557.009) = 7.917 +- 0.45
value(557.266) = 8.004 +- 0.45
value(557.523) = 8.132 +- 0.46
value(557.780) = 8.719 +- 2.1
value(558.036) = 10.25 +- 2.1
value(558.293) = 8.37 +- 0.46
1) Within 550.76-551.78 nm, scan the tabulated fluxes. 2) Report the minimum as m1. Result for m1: 7.746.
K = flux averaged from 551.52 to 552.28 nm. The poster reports 8.69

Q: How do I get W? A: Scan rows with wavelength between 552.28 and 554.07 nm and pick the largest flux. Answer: 8.469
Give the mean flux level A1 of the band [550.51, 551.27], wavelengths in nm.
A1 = 8.35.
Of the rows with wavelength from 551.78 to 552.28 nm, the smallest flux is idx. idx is 8.523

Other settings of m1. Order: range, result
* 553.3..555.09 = 8.013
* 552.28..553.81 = 7.599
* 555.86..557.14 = 7.679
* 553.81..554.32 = 8.283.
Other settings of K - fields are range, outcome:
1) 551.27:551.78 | 8.76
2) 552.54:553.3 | 7.87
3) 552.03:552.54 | 8.34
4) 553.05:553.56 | 8.34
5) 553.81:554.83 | 8.49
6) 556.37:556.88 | 8.32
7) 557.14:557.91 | 8.3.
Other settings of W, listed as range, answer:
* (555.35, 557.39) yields 8.461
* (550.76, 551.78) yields 8.919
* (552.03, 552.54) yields 8.523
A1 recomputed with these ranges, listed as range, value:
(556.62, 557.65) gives 8.13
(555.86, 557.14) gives 8.04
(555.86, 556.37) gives 7.82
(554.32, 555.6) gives 8.29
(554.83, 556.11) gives 8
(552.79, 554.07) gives 8.16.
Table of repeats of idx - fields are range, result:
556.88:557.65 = 7.917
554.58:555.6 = 8.002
